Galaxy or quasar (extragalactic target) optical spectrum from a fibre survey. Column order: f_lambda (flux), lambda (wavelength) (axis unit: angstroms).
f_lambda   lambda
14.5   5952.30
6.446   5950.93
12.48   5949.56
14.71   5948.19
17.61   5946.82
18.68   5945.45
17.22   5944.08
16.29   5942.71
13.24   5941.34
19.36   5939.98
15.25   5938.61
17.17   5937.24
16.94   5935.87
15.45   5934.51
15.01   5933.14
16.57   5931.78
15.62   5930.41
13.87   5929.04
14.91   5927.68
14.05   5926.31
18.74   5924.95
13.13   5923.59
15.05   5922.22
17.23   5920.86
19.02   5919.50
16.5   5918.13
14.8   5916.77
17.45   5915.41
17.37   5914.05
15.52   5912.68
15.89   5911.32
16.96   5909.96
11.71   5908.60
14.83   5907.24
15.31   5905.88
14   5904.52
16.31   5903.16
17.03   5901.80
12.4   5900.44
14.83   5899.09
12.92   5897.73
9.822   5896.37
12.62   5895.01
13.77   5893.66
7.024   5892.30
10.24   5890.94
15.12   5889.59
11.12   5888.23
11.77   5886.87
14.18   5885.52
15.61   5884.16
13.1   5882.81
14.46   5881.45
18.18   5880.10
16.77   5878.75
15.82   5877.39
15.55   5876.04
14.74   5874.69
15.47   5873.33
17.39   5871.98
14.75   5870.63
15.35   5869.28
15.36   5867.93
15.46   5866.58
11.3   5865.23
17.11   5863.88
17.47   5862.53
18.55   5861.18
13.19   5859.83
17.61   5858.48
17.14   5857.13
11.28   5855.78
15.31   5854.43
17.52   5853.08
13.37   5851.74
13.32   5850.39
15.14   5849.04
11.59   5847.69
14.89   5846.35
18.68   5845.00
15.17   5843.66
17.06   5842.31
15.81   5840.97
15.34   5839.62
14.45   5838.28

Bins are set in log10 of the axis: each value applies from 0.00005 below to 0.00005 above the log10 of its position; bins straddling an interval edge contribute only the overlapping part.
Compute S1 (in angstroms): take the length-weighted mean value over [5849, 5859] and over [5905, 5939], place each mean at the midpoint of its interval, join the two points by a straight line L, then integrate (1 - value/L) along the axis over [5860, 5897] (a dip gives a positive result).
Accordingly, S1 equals 2.2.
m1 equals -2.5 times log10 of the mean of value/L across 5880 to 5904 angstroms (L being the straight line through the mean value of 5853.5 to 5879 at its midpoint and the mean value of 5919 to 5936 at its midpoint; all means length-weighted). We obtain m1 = 0.180 mag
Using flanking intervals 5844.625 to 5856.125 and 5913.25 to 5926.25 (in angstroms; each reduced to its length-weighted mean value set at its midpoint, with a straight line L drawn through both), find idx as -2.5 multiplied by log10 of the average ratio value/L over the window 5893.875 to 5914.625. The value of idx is 0.11 mag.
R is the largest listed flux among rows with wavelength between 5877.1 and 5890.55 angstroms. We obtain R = 18.18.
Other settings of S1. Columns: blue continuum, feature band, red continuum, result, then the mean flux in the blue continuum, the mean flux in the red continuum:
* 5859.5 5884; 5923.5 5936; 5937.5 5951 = 0.1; 15.6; 15.6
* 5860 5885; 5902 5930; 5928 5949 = 0.6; 15.6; 16.2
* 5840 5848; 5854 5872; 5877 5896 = -0.9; 15.7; 13.5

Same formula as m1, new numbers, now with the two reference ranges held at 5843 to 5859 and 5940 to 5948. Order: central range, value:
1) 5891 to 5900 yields 0.33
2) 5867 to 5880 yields -0.02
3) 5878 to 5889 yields 0.09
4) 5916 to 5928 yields 0.02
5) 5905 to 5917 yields 0.04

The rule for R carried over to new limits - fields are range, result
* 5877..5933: 19.02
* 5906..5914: 16.96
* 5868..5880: 17.39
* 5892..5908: 17.03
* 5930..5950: 19.36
